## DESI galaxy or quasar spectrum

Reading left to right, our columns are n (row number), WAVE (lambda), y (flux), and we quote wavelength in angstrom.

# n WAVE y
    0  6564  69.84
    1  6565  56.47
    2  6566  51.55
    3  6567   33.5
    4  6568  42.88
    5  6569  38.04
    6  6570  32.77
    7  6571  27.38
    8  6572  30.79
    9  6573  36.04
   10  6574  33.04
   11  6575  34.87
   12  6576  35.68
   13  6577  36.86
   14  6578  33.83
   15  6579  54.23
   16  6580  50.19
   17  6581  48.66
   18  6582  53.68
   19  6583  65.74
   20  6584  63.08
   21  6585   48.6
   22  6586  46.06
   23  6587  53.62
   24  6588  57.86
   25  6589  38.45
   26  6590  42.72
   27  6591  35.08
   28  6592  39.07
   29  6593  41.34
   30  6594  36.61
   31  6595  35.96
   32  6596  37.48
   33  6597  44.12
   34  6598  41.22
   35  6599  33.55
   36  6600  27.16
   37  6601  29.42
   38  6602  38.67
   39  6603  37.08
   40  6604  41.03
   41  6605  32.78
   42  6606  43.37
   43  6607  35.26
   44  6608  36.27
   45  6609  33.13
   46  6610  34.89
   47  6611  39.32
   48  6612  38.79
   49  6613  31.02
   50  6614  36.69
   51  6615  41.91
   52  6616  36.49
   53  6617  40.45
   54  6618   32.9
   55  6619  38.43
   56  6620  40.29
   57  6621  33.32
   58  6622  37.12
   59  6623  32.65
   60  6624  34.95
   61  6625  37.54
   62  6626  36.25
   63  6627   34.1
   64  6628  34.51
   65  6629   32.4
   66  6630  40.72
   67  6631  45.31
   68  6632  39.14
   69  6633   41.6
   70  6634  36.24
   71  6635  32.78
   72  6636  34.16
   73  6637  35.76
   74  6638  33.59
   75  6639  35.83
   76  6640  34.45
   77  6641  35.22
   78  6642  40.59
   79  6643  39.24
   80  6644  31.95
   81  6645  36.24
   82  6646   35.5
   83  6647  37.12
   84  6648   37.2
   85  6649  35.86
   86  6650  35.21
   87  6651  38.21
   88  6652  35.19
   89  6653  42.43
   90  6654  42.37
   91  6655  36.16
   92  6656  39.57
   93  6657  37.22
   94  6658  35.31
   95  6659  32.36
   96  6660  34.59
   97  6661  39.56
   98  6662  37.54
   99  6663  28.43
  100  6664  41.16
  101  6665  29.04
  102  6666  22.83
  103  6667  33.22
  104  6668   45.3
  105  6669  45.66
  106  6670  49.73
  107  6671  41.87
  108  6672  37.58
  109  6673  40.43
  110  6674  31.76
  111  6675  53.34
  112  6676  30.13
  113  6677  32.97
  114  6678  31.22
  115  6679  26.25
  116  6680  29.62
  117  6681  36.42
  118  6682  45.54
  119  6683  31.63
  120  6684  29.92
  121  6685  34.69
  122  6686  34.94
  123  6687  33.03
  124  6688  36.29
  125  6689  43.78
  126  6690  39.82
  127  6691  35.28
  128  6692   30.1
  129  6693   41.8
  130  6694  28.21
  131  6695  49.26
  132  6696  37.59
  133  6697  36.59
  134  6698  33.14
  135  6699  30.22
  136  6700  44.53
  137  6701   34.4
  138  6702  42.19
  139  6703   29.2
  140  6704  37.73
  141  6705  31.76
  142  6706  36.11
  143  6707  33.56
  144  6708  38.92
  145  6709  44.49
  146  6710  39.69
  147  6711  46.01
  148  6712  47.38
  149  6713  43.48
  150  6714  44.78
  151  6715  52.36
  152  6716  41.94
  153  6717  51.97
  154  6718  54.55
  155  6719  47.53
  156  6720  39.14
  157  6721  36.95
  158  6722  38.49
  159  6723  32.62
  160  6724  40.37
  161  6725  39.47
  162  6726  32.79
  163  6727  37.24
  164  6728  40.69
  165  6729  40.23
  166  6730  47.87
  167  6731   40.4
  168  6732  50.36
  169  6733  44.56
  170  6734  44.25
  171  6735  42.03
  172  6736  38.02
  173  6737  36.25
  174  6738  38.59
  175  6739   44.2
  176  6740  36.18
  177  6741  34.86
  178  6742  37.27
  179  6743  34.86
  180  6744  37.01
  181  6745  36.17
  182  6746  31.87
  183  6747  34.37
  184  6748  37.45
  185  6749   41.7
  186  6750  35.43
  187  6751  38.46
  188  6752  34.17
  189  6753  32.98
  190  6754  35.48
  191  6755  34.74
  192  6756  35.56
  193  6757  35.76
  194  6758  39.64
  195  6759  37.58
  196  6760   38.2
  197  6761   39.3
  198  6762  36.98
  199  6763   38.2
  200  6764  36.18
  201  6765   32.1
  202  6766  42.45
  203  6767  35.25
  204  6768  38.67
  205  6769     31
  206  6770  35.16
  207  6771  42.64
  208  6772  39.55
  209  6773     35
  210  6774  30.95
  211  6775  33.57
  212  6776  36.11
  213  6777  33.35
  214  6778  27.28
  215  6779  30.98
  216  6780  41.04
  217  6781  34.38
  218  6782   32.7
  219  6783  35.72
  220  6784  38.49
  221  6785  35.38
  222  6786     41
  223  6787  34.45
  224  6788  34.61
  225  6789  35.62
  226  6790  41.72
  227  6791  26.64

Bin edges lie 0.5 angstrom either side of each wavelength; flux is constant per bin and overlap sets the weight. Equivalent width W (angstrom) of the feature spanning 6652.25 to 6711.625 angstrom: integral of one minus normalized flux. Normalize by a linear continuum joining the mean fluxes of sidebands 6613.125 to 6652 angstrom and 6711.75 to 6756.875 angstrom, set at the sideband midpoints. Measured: 2.0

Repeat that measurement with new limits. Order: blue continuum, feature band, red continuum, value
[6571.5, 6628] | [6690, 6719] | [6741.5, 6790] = -2.10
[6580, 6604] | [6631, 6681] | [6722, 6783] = 5.28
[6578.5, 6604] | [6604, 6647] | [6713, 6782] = 6.18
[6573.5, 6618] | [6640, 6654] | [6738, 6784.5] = 0.81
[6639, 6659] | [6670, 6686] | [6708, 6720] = 1.95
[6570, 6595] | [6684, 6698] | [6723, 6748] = 1.24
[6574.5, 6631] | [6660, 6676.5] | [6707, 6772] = 0.73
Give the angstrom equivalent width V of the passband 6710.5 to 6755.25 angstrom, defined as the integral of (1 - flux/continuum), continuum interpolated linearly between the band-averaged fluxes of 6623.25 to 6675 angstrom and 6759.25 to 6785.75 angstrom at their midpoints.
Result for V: -4.9 angstrom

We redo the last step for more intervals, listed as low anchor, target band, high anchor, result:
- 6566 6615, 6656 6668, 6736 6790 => 1.3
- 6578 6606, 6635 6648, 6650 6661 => 1.0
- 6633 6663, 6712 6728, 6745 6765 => -2.6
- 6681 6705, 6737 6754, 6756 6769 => 0.2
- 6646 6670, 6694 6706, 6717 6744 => 0.7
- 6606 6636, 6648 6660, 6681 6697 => -0.1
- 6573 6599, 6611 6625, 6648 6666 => 1.3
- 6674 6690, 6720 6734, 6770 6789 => -1.9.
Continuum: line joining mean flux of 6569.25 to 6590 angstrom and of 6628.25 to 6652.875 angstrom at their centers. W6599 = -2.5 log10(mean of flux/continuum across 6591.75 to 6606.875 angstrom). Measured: 0.12 mag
